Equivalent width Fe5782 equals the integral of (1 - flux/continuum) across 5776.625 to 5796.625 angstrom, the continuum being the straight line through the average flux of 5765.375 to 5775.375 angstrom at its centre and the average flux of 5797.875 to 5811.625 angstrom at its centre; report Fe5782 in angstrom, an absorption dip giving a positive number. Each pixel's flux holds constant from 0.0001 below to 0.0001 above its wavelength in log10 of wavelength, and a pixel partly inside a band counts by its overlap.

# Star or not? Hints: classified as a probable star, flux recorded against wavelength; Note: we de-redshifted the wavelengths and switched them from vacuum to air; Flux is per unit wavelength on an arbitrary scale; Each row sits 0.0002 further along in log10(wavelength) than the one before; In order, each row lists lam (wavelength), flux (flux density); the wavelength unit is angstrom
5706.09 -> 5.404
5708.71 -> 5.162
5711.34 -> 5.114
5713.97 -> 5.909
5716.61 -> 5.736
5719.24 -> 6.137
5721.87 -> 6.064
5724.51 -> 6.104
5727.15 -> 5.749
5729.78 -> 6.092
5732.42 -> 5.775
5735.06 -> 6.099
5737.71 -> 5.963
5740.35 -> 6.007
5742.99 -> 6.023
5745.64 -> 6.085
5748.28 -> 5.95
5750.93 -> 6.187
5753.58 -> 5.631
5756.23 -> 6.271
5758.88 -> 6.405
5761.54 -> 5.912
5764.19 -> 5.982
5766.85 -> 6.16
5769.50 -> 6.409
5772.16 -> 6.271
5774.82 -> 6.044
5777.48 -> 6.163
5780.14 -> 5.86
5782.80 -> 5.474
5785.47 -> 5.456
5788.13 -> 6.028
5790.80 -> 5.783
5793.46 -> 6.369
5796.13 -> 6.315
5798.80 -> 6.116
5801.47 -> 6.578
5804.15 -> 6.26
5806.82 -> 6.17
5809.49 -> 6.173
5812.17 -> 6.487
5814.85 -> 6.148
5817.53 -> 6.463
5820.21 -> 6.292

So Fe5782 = 1.1 angstrom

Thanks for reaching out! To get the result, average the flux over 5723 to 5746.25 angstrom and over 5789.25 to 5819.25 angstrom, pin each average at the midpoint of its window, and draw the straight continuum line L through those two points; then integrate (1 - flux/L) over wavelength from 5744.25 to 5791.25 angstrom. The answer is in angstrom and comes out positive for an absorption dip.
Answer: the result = 0.8 angstrom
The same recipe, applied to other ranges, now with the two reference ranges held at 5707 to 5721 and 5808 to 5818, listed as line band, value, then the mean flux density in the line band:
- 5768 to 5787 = 0.3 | 5.96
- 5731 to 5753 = -0.7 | 6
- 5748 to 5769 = -0.5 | 6.08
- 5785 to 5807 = 0.2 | 6.14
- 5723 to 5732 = -0.4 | 5.96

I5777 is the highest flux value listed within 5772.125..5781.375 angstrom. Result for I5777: 6.271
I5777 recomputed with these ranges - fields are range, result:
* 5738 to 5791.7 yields 6.409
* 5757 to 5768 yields 6.405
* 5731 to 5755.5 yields 6.187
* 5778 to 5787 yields 5.86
